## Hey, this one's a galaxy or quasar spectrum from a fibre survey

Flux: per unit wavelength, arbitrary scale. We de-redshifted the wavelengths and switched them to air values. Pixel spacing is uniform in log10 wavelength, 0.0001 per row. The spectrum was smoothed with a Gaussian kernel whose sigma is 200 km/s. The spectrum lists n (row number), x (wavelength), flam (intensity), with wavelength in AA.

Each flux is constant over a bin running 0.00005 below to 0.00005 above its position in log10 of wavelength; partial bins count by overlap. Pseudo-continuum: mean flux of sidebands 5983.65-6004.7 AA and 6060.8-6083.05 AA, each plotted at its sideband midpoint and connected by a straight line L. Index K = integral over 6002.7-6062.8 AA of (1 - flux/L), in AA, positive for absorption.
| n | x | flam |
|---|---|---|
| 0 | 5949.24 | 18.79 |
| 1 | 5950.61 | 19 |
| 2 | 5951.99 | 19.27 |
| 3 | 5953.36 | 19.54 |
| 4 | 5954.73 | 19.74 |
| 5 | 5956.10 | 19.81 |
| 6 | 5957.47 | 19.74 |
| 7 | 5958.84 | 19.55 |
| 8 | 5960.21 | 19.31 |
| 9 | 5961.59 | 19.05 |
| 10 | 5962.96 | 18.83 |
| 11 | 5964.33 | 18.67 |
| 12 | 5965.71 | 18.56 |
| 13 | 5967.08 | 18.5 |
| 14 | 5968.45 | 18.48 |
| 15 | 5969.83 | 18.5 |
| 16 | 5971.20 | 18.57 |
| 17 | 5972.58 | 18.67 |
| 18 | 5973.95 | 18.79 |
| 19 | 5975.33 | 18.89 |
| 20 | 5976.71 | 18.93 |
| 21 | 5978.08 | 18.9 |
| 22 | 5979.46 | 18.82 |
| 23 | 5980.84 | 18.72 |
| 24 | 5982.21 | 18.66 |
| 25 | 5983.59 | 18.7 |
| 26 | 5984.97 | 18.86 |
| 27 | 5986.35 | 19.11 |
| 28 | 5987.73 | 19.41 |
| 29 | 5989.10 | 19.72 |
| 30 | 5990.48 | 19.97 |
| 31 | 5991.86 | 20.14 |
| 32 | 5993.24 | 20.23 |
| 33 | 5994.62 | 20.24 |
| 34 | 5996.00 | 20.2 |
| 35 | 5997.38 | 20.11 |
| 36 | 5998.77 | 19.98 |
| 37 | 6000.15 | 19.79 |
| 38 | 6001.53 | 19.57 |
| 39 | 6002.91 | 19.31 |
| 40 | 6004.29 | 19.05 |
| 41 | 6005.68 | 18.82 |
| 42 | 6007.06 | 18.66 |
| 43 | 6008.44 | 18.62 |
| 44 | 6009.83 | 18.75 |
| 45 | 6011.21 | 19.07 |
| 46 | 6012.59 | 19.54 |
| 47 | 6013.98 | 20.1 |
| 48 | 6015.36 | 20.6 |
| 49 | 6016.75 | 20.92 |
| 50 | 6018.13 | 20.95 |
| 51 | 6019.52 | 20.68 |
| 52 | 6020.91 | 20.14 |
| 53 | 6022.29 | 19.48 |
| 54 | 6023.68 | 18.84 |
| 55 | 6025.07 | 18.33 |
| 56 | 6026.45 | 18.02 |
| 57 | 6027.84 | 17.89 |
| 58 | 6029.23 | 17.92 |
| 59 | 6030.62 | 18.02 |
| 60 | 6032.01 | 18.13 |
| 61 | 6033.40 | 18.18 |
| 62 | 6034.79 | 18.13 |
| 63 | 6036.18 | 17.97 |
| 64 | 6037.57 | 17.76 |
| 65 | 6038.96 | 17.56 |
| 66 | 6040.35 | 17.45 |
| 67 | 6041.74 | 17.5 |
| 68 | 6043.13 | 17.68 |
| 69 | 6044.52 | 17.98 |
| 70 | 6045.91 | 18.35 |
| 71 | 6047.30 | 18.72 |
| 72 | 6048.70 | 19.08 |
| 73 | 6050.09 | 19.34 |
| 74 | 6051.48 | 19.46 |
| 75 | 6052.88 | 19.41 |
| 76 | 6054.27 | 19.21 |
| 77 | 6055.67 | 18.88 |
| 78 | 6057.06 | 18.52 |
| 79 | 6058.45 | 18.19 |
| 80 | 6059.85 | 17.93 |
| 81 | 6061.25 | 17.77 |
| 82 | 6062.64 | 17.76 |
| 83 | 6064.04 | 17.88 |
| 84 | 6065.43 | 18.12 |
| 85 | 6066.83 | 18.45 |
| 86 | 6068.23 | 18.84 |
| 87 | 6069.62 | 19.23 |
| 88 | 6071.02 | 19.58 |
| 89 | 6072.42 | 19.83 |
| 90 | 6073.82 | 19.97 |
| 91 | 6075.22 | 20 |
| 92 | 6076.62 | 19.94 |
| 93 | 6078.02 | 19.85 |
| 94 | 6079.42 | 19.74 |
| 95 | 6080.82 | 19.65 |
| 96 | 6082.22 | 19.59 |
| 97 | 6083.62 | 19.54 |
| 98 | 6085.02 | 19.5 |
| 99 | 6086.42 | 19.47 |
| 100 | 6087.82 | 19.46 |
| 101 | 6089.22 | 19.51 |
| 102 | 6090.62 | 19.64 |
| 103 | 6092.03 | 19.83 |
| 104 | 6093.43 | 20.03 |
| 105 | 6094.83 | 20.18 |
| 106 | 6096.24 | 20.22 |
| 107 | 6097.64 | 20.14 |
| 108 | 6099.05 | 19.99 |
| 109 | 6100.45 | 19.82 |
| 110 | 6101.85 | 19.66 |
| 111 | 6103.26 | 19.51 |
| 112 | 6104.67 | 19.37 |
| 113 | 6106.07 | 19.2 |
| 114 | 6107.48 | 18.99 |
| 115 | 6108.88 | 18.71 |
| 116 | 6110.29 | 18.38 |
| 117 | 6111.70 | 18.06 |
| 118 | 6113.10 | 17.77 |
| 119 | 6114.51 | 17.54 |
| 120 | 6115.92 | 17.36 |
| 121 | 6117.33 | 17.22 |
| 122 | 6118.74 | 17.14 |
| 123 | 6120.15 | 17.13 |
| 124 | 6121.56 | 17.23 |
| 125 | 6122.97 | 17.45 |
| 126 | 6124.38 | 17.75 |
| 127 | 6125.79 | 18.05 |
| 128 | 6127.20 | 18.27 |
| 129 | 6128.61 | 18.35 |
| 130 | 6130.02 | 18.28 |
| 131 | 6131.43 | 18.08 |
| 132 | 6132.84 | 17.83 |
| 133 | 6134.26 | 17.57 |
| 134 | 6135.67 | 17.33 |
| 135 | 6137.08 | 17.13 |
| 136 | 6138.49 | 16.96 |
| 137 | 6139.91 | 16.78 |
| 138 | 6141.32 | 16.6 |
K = 2.1 AA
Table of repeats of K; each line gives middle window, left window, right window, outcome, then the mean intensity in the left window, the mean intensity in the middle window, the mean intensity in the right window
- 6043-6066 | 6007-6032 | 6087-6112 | 1.00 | 19.2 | 18.5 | 19.5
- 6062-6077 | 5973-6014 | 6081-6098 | 0.47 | 19.3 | 19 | 19.8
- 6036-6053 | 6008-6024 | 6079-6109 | 1.26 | 19.8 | 18.3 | 19.6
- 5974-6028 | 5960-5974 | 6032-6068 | -2.56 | 18.7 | 19.4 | 18.3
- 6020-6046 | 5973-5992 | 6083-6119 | 1.23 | 19.1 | 18.2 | 19.1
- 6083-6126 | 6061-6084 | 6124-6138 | -0.86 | 19.2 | 18.8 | 17.9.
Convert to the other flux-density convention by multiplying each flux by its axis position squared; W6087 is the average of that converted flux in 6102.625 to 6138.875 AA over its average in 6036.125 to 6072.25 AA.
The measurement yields 1.0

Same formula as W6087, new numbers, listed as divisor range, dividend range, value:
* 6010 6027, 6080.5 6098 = 1.03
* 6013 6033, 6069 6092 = 1.04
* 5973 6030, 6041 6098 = 1.01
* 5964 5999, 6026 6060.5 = 0.97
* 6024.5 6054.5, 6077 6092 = 1.09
